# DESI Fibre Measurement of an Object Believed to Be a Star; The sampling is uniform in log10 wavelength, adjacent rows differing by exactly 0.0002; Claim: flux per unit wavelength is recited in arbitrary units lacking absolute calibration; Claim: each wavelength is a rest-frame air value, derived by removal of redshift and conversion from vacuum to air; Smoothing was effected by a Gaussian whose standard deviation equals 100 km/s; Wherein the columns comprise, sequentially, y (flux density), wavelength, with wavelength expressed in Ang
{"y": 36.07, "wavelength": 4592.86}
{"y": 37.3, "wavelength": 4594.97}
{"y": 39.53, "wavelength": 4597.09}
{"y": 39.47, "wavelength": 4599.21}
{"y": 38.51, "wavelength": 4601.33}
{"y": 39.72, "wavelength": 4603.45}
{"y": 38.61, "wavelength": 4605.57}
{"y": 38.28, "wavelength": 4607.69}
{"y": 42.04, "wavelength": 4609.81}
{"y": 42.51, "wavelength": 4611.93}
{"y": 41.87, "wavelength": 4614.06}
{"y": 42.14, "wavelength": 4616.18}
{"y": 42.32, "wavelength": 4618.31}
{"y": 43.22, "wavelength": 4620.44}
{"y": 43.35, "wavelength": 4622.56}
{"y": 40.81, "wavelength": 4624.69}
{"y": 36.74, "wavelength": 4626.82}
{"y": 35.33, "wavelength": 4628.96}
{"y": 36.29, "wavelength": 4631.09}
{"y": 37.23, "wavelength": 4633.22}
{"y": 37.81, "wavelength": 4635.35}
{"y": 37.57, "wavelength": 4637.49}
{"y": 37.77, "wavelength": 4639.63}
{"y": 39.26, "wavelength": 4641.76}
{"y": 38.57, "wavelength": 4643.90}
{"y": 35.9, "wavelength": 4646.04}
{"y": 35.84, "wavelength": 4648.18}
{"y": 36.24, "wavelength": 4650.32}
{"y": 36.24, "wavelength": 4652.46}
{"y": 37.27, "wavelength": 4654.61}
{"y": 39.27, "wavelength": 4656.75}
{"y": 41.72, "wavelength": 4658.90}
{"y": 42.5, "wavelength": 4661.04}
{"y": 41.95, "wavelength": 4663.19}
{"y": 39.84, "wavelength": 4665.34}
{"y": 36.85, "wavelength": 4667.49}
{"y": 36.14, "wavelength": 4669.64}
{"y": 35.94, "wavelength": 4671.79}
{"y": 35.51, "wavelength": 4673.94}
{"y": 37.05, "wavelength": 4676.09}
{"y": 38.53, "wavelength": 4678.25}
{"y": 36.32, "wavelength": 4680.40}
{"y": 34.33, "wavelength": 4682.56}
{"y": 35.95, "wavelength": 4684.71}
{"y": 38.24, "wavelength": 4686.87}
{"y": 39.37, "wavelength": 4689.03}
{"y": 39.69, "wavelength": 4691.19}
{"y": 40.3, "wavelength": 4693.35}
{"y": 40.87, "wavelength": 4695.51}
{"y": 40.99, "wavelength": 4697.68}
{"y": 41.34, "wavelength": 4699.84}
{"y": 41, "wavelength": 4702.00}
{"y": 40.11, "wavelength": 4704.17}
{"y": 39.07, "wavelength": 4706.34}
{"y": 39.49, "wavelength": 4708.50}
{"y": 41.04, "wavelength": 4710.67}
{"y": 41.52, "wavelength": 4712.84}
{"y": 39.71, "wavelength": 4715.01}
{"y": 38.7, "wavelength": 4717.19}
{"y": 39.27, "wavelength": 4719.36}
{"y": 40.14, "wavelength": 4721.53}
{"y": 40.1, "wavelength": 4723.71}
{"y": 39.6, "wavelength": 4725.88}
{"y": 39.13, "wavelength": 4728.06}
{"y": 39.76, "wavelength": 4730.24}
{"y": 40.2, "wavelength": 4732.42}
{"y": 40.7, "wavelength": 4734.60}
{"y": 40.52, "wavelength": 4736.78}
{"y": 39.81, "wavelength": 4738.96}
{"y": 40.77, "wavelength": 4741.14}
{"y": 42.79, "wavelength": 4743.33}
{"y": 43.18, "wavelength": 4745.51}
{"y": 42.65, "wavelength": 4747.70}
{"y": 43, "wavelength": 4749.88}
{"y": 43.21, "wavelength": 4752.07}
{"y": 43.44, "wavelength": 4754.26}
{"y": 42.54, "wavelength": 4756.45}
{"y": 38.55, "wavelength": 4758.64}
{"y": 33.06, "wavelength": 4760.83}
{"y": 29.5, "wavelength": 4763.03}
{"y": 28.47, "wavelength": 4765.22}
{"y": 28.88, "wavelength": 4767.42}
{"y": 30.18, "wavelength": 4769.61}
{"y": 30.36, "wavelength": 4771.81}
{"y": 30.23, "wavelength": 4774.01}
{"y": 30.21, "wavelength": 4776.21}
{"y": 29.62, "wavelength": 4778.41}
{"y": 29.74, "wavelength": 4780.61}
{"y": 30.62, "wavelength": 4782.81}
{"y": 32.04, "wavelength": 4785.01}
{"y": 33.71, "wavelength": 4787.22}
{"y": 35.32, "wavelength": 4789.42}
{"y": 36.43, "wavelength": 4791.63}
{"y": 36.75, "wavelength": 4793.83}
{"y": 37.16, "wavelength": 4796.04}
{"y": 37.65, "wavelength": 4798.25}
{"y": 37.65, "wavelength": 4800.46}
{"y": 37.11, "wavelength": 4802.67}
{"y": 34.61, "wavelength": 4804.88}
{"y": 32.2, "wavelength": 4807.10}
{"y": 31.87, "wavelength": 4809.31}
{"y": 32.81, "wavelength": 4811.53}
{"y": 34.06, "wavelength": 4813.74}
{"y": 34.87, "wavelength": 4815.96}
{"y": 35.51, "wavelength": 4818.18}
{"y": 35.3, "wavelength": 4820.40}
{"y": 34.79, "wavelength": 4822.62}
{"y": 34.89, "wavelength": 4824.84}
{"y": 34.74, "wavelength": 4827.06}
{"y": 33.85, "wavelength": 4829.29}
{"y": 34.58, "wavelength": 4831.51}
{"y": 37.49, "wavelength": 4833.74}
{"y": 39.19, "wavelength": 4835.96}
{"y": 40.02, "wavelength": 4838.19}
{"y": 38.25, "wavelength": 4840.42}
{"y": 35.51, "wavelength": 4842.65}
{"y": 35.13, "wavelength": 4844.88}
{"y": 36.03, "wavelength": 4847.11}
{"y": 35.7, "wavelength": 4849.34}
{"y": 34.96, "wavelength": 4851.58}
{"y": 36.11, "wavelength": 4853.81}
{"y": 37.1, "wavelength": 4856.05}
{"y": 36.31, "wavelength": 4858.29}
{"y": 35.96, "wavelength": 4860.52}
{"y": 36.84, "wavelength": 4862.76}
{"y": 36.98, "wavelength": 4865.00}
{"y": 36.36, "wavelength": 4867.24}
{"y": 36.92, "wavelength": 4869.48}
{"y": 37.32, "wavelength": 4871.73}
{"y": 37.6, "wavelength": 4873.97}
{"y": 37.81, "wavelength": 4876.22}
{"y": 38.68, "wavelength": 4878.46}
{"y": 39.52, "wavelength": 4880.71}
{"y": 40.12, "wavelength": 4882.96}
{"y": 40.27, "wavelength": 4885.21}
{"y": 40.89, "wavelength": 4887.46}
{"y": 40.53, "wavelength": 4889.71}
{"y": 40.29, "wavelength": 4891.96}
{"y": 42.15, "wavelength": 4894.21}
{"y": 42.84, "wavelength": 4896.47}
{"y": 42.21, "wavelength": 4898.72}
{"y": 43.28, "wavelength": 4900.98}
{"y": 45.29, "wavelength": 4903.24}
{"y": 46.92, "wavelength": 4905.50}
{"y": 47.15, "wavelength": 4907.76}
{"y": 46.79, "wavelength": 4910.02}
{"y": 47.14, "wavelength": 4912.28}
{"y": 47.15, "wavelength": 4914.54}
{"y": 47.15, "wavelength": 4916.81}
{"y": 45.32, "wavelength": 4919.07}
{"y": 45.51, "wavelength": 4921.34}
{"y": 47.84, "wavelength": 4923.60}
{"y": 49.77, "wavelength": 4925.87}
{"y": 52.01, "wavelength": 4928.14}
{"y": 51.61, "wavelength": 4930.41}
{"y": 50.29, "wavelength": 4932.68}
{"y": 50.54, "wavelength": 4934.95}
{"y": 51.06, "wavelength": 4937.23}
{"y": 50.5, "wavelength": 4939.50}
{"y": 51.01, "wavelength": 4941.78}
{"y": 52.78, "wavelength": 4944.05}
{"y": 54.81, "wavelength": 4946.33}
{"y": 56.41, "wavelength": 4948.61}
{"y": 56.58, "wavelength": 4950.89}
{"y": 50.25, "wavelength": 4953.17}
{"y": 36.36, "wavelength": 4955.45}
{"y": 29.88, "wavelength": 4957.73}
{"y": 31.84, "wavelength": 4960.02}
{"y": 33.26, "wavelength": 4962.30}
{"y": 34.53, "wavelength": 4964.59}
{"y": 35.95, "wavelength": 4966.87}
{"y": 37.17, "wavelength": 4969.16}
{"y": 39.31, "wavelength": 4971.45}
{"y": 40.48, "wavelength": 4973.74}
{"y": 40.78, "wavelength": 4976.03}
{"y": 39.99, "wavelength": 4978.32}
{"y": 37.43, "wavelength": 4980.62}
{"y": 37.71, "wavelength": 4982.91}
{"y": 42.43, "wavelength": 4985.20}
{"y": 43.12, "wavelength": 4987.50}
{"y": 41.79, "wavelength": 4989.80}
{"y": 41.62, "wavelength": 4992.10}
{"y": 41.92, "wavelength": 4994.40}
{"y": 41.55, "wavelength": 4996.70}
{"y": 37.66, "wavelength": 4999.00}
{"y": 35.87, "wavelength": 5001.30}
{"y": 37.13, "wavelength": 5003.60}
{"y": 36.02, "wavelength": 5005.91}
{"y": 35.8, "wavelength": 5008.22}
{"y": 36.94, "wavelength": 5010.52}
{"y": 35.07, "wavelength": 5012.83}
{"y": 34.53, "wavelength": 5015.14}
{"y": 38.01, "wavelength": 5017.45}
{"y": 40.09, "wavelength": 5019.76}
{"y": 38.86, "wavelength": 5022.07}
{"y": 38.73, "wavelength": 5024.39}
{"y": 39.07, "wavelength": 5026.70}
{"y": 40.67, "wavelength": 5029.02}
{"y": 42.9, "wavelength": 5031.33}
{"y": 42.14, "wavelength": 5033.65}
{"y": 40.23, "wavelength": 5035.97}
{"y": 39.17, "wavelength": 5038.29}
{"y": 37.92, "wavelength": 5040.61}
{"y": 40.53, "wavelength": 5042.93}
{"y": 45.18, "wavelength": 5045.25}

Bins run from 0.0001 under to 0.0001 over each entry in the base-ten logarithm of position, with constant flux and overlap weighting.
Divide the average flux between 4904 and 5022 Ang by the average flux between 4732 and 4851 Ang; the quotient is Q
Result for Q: 1.20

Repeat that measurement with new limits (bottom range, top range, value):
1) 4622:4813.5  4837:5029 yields 1.10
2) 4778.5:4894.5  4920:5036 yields 1.16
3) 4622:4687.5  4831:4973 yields 1.11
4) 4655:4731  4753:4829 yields 0.87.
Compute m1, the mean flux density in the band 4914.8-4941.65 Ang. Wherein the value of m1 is 49.2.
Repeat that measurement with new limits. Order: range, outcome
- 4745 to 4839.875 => 35.1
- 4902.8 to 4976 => 45.6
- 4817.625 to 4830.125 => 34.8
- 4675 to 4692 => 37.4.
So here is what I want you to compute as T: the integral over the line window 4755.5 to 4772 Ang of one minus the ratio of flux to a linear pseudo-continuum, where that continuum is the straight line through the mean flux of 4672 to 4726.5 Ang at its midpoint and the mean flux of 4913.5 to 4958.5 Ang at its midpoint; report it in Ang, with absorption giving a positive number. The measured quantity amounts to 3.6 Ang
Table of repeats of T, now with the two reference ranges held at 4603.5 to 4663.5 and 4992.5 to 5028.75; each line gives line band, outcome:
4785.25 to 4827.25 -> 3.88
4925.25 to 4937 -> -3.90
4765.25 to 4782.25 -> 3.91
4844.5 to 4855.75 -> 0.81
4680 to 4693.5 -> 0.48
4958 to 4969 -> 1.23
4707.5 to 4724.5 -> -0.46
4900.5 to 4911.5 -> -2.23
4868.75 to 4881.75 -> 0.14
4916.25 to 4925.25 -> -1.96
